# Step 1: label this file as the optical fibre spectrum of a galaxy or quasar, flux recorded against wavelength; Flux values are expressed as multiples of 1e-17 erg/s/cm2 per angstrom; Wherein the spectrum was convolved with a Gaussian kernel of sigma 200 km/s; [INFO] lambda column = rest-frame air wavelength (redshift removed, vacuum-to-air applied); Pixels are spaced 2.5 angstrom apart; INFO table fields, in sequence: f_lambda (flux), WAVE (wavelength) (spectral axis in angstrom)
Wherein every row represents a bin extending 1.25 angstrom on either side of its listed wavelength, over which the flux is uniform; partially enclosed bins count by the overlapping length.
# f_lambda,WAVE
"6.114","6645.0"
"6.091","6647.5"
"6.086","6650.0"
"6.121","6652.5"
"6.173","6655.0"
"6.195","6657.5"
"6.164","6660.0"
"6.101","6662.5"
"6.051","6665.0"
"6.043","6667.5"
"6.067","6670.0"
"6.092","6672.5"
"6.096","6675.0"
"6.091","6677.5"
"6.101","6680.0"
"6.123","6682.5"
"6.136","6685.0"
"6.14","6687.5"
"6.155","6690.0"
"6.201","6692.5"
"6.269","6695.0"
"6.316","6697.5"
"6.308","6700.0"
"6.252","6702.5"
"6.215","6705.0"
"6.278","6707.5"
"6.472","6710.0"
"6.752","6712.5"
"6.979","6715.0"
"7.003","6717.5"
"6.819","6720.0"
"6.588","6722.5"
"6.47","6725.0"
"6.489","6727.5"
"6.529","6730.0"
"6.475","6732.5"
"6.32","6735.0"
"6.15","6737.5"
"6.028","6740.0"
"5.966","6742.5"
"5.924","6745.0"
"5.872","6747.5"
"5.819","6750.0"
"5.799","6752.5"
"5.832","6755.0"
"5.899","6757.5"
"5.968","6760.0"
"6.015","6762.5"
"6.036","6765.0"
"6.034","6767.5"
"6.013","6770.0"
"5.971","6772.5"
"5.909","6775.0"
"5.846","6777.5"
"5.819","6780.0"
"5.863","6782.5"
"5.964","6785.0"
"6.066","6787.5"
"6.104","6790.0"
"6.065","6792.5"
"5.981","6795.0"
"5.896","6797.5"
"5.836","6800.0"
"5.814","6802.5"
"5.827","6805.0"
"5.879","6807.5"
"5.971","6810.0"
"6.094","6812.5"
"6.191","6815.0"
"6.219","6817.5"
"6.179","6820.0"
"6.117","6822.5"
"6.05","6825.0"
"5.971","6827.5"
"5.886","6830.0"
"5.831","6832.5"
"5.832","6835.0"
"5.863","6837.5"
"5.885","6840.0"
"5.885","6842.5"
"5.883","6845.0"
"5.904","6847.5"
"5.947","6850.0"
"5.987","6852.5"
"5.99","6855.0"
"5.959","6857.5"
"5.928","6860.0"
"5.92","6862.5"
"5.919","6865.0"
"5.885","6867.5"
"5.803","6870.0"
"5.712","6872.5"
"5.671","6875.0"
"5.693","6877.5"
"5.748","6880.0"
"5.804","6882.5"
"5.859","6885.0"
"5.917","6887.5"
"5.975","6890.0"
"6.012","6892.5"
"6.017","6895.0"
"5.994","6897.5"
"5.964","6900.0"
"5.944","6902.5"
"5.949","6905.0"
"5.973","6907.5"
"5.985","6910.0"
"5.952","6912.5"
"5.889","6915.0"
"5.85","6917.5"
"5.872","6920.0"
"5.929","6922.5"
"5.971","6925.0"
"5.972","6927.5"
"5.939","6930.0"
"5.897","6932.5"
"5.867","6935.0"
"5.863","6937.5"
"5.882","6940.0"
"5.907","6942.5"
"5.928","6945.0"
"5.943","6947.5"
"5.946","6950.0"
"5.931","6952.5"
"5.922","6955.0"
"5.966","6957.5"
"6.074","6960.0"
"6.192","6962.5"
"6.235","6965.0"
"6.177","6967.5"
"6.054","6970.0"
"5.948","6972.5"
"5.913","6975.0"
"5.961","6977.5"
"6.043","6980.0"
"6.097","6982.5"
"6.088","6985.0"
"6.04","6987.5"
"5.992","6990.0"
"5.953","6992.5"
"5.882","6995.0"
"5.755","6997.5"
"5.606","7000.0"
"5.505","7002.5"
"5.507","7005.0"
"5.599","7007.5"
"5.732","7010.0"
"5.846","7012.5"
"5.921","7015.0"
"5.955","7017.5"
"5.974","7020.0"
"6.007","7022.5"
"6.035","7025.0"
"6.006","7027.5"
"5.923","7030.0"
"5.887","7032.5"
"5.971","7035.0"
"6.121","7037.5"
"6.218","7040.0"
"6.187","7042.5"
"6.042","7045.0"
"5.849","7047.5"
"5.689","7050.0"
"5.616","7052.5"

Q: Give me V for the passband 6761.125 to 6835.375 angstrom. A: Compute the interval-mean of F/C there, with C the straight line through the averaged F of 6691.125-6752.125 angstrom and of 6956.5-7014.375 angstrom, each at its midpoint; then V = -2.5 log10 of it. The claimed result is 0.04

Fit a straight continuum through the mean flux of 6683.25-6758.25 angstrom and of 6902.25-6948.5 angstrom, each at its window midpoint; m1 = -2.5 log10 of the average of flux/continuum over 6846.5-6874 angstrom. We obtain 0.02 mag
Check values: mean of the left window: 6.28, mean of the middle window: 5.9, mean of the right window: 5.92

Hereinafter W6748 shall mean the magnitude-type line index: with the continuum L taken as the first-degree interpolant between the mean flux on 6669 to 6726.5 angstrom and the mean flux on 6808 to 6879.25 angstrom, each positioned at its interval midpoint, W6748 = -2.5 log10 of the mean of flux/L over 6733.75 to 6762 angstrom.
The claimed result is 0.043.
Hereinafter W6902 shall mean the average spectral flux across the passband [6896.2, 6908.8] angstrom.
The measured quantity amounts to 5.97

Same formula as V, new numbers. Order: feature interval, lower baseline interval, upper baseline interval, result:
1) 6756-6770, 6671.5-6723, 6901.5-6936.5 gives 0.04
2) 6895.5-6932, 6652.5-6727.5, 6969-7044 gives 0.02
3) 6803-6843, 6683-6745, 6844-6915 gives 0.02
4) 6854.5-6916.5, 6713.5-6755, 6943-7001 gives 0.04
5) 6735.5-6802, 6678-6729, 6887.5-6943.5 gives 0.05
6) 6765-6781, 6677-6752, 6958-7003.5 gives 0.05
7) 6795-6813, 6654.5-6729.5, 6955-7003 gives 0.05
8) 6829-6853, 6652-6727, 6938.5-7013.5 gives 0.04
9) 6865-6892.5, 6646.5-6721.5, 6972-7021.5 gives 0.04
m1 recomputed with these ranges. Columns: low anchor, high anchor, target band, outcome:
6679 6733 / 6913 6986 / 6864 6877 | 0.060 mag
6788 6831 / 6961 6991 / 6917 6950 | 0.025 mag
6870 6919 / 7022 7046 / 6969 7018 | 0.023 mag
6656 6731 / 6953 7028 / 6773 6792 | 0.046 mag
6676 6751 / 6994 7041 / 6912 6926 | 0.018 mag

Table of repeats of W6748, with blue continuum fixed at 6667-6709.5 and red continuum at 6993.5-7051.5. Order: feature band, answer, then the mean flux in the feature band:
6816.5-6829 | -0.008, 6.1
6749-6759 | 0.050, 5.84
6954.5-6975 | -0.025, 6.07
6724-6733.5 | -0.060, 6.49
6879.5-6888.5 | 0.030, 5.84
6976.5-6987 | -0.024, 6.05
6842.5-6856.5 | 0.017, 5.94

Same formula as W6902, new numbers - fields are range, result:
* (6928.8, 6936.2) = 5.9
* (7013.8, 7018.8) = 5.94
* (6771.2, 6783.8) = 5.88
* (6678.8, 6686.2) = 6.12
